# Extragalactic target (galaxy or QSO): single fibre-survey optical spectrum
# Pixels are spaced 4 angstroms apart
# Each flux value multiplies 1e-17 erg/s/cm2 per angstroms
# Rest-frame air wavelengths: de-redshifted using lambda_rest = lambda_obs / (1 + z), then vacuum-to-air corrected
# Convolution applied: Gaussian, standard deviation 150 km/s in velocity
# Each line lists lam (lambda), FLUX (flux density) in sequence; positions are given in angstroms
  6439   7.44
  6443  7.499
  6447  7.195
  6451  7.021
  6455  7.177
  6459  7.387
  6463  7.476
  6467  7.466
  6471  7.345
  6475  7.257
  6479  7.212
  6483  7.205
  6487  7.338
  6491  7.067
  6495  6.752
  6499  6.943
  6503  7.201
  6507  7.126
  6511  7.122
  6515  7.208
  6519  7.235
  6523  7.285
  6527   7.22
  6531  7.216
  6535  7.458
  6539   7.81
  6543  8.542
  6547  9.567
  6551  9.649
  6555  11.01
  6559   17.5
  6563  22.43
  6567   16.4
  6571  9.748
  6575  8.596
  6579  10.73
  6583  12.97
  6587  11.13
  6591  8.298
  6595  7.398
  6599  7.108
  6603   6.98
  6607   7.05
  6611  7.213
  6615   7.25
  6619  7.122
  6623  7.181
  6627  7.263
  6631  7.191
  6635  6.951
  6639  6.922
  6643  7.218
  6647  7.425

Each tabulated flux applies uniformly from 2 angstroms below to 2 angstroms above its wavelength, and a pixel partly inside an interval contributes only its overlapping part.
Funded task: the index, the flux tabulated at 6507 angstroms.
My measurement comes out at 7.126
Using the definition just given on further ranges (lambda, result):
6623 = 7.181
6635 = 6.951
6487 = 7.338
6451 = 7.021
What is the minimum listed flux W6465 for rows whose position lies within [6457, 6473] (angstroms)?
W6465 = 7.345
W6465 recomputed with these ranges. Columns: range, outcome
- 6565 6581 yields 8.596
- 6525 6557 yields 7.216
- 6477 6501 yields 6.752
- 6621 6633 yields 7.181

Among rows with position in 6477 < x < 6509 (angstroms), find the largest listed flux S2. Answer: 7.338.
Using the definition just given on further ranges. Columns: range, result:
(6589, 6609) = 8.298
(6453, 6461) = 7.387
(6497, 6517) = 7.208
